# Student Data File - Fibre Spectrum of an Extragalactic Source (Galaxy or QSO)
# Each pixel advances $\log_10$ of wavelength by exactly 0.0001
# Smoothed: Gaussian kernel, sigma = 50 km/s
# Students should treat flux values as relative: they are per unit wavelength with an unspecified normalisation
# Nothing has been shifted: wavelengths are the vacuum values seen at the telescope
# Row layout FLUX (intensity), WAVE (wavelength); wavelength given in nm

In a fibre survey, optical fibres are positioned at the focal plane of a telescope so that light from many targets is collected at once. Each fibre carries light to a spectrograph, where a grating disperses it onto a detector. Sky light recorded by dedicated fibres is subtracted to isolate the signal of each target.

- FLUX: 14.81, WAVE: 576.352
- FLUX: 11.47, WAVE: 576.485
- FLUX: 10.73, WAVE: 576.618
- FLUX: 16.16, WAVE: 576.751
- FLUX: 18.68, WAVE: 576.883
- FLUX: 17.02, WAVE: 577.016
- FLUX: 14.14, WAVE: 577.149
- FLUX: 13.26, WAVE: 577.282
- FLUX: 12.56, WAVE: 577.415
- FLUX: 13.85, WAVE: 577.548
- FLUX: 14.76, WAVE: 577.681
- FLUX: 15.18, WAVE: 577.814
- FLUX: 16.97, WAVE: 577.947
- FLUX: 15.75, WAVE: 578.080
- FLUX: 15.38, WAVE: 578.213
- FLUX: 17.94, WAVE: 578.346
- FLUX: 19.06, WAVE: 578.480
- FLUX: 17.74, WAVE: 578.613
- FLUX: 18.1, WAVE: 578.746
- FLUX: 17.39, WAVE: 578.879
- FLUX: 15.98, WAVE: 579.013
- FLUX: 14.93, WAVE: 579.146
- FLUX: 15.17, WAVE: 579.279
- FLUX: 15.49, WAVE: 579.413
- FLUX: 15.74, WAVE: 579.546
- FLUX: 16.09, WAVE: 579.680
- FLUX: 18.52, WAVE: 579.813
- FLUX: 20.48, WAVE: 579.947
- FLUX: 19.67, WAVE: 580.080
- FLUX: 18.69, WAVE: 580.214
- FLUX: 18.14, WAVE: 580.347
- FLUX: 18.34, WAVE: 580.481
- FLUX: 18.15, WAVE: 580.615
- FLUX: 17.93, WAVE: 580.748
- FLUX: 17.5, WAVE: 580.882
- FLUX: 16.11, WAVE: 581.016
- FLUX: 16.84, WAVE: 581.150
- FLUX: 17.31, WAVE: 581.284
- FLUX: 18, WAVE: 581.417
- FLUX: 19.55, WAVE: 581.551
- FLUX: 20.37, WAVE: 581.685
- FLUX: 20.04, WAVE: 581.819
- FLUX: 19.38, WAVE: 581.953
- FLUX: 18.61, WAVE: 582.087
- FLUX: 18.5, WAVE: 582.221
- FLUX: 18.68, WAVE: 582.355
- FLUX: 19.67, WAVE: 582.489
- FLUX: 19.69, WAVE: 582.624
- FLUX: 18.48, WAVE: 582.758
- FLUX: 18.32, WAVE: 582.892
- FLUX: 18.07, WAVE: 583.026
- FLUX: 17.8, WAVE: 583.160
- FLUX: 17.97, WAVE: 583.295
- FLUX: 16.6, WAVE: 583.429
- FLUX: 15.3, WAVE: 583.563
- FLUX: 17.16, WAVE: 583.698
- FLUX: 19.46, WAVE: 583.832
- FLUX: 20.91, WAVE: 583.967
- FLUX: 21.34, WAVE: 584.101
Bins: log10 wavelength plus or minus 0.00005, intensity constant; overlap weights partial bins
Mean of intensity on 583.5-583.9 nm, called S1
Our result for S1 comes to 17.3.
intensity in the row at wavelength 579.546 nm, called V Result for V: 15.74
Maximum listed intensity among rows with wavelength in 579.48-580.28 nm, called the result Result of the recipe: 20.48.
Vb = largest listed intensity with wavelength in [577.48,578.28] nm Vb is 16.97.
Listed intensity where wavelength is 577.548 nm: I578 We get 13.85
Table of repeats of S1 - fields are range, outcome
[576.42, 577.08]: 14.8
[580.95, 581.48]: 17.1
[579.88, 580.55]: 19.1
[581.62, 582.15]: 19.6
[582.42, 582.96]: 19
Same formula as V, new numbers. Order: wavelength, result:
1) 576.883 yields 18.68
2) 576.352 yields 14.81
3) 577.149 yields 14.14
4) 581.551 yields 19.55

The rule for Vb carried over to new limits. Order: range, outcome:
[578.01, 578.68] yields 19.06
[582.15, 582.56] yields 19.67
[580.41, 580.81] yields 18.34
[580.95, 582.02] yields 20.37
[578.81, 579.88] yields 18.52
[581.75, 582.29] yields 20.04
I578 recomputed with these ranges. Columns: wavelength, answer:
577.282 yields 13.26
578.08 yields 15.75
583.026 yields 18.07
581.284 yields 17.31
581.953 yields 19.38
